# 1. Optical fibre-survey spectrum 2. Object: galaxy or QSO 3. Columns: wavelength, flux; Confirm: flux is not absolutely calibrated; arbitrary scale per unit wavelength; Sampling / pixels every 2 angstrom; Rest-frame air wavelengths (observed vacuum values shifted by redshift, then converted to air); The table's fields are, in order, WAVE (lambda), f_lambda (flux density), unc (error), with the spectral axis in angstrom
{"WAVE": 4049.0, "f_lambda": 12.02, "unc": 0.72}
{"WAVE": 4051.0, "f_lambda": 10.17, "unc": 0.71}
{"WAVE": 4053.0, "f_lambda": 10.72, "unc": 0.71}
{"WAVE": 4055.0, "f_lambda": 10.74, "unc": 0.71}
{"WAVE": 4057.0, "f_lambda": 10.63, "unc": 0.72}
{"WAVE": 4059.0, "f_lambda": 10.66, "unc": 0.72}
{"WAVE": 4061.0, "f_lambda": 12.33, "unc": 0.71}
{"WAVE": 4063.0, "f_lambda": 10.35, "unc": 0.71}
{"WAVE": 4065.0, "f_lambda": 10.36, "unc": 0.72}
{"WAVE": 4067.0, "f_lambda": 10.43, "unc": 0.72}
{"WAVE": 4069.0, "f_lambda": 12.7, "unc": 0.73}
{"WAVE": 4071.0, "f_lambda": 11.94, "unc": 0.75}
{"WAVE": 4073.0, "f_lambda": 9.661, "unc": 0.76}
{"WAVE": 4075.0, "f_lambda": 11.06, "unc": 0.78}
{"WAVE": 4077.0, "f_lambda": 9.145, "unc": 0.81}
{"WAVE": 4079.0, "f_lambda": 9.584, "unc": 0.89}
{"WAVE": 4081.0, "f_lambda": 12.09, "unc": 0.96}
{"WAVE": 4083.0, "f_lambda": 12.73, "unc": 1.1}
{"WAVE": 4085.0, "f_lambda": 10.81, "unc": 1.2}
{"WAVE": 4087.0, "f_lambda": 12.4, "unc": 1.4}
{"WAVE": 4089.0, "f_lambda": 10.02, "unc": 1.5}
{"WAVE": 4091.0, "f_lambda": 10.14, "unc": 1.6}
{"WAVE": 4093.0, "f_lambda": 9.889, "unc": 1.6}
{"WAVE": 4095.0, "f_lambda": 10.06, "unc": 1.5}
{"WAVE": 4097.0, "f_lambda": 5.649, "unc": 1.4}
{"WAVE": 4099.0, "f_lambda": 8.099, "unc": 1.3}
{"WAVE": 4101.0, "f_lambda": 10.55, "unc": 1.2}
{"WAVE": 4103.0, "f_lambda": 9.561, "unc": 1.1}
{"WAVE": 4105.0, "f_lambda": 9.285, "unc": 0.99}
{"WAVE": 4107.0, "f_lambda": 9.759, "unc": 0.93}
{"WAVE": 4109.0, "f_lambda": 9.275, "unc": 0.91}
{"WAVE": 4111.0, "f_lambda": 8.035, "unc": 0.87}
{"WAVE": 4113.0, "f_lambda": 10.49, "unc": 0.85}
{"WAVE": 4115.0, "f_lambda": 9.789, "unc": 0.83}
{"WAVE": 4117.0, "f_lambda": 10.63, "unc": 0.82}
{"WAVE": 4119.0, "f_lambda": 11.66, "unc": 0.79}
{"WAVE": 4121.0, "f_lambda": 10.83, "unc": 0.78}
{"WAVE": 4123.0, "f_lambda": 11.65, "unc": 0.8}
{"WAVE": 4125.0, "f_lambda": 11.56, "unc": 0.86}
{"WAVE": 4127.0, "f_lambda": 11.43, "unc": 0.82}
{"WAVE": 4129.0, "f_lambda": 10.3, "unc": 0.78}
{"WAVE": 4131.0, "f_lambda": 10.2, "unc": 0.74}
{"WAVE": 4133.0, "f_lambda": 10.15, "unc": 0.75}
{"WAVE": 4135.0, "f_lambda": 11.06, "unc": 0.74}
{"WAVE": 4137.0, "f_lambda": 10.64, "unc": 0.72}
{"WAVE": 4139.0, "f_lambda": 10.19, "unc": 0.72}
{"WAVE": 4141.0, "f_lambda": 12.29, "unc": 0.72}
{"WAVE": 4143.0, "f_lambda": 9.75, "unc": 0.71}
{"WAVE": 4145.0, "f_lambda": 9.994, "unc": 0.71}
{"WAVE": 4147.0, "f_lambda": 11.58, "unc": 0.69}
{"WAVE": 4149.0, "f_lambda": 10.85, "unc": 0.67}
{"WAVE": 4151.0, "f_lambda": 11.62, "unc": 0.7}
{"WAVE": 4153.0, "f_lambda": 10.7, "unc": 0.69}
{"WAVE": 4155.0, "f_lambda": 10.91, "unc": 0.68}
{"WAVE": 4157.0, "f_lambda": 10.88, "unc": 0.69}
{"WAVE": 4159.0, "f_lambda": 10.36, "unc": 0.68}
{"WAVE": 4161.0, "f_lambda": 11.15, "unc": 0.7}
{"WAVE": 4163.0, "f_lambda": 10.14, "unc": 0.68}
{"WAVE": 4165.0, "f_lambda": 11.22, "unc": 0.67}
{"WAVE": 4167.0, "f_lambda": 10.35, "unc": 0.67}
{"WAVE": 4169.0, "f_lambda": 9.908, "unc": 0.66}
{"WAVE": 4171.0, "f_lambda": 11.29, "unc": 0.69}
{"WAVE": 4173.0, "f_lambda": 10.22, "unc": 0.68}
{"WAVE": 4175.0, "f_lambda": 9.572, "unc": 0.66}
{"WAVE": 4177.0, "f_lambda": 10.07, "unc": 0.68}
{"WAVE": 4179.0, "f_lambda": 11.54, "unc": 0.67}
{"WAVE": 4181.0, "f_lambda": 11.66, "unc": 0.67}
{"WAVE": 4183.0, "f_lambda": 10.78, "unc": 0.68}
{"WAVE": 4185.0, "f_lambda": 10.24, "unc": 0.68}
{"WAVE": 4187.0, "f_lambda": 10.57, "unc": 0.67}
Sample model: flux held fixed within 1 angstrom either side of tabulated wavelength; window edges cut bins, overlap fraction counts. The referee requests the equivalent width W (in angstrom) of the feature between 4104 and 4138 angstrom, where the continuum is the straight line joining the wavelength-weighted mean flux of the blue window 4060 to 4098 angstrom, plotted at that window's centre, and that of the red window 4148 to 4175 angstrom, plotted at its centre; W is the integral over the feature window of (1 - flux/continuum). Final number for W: 0.80 angstrom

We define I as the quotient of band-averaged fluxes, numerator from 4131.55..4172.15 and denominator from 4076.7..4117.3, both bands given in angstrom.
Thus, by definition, 1.1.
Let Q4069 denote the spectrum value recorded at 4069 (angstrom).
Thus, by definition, 12.7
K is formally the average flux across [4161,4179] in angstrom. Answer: 10.5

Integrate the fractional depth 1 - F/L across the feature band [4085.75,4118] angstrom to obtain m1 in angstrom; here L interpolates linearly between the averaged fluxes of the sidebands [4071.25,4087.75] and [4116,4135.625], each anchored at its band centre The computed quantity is 3.9 angstrom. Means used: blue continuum 11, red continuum 10.9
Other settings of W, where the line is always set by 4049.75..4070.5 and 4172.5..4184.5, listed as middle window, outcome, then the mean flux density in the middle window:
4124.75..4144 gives 0.1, 10.7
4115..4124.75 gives -0.3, 11.1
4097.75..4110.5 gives 1.8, 9.29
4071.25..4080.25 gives 0.7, 10.1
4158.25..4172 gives 0.1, 10.6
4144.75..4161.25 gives -0.3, 10.9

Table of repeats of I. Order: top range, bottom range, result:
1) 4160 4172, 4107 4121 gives 1.06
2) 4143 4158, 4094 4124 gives 1.12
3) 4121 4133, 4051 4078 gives 1.01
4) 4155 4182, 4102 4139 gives 1.03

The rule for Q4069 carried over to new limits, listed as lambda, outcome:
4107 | 9.759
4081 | 12.09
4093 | 9.889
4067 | 10.43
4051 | 10.17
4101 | 10.55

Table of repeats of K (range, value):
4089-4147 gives 10.1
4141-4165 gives 10.8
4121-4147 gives 10.8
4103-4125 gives 10.2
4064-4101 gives 10.4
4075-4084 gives 10.9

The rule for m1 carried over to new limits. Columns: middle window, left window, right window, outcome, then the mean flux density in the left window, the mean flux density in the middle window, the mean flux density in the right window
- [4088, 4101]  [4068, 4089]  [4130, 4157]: 2.3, 11.2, 9.1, 10.8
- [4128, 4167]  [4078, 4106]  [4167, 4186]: -1.2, 10.1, 10.7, 10.6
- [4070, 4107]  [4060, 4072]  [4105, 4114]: 0.7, 11.4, 10.1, 9.38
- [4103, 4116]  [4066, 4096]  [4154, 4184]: 1.6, 10.8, 9.45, 10.7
